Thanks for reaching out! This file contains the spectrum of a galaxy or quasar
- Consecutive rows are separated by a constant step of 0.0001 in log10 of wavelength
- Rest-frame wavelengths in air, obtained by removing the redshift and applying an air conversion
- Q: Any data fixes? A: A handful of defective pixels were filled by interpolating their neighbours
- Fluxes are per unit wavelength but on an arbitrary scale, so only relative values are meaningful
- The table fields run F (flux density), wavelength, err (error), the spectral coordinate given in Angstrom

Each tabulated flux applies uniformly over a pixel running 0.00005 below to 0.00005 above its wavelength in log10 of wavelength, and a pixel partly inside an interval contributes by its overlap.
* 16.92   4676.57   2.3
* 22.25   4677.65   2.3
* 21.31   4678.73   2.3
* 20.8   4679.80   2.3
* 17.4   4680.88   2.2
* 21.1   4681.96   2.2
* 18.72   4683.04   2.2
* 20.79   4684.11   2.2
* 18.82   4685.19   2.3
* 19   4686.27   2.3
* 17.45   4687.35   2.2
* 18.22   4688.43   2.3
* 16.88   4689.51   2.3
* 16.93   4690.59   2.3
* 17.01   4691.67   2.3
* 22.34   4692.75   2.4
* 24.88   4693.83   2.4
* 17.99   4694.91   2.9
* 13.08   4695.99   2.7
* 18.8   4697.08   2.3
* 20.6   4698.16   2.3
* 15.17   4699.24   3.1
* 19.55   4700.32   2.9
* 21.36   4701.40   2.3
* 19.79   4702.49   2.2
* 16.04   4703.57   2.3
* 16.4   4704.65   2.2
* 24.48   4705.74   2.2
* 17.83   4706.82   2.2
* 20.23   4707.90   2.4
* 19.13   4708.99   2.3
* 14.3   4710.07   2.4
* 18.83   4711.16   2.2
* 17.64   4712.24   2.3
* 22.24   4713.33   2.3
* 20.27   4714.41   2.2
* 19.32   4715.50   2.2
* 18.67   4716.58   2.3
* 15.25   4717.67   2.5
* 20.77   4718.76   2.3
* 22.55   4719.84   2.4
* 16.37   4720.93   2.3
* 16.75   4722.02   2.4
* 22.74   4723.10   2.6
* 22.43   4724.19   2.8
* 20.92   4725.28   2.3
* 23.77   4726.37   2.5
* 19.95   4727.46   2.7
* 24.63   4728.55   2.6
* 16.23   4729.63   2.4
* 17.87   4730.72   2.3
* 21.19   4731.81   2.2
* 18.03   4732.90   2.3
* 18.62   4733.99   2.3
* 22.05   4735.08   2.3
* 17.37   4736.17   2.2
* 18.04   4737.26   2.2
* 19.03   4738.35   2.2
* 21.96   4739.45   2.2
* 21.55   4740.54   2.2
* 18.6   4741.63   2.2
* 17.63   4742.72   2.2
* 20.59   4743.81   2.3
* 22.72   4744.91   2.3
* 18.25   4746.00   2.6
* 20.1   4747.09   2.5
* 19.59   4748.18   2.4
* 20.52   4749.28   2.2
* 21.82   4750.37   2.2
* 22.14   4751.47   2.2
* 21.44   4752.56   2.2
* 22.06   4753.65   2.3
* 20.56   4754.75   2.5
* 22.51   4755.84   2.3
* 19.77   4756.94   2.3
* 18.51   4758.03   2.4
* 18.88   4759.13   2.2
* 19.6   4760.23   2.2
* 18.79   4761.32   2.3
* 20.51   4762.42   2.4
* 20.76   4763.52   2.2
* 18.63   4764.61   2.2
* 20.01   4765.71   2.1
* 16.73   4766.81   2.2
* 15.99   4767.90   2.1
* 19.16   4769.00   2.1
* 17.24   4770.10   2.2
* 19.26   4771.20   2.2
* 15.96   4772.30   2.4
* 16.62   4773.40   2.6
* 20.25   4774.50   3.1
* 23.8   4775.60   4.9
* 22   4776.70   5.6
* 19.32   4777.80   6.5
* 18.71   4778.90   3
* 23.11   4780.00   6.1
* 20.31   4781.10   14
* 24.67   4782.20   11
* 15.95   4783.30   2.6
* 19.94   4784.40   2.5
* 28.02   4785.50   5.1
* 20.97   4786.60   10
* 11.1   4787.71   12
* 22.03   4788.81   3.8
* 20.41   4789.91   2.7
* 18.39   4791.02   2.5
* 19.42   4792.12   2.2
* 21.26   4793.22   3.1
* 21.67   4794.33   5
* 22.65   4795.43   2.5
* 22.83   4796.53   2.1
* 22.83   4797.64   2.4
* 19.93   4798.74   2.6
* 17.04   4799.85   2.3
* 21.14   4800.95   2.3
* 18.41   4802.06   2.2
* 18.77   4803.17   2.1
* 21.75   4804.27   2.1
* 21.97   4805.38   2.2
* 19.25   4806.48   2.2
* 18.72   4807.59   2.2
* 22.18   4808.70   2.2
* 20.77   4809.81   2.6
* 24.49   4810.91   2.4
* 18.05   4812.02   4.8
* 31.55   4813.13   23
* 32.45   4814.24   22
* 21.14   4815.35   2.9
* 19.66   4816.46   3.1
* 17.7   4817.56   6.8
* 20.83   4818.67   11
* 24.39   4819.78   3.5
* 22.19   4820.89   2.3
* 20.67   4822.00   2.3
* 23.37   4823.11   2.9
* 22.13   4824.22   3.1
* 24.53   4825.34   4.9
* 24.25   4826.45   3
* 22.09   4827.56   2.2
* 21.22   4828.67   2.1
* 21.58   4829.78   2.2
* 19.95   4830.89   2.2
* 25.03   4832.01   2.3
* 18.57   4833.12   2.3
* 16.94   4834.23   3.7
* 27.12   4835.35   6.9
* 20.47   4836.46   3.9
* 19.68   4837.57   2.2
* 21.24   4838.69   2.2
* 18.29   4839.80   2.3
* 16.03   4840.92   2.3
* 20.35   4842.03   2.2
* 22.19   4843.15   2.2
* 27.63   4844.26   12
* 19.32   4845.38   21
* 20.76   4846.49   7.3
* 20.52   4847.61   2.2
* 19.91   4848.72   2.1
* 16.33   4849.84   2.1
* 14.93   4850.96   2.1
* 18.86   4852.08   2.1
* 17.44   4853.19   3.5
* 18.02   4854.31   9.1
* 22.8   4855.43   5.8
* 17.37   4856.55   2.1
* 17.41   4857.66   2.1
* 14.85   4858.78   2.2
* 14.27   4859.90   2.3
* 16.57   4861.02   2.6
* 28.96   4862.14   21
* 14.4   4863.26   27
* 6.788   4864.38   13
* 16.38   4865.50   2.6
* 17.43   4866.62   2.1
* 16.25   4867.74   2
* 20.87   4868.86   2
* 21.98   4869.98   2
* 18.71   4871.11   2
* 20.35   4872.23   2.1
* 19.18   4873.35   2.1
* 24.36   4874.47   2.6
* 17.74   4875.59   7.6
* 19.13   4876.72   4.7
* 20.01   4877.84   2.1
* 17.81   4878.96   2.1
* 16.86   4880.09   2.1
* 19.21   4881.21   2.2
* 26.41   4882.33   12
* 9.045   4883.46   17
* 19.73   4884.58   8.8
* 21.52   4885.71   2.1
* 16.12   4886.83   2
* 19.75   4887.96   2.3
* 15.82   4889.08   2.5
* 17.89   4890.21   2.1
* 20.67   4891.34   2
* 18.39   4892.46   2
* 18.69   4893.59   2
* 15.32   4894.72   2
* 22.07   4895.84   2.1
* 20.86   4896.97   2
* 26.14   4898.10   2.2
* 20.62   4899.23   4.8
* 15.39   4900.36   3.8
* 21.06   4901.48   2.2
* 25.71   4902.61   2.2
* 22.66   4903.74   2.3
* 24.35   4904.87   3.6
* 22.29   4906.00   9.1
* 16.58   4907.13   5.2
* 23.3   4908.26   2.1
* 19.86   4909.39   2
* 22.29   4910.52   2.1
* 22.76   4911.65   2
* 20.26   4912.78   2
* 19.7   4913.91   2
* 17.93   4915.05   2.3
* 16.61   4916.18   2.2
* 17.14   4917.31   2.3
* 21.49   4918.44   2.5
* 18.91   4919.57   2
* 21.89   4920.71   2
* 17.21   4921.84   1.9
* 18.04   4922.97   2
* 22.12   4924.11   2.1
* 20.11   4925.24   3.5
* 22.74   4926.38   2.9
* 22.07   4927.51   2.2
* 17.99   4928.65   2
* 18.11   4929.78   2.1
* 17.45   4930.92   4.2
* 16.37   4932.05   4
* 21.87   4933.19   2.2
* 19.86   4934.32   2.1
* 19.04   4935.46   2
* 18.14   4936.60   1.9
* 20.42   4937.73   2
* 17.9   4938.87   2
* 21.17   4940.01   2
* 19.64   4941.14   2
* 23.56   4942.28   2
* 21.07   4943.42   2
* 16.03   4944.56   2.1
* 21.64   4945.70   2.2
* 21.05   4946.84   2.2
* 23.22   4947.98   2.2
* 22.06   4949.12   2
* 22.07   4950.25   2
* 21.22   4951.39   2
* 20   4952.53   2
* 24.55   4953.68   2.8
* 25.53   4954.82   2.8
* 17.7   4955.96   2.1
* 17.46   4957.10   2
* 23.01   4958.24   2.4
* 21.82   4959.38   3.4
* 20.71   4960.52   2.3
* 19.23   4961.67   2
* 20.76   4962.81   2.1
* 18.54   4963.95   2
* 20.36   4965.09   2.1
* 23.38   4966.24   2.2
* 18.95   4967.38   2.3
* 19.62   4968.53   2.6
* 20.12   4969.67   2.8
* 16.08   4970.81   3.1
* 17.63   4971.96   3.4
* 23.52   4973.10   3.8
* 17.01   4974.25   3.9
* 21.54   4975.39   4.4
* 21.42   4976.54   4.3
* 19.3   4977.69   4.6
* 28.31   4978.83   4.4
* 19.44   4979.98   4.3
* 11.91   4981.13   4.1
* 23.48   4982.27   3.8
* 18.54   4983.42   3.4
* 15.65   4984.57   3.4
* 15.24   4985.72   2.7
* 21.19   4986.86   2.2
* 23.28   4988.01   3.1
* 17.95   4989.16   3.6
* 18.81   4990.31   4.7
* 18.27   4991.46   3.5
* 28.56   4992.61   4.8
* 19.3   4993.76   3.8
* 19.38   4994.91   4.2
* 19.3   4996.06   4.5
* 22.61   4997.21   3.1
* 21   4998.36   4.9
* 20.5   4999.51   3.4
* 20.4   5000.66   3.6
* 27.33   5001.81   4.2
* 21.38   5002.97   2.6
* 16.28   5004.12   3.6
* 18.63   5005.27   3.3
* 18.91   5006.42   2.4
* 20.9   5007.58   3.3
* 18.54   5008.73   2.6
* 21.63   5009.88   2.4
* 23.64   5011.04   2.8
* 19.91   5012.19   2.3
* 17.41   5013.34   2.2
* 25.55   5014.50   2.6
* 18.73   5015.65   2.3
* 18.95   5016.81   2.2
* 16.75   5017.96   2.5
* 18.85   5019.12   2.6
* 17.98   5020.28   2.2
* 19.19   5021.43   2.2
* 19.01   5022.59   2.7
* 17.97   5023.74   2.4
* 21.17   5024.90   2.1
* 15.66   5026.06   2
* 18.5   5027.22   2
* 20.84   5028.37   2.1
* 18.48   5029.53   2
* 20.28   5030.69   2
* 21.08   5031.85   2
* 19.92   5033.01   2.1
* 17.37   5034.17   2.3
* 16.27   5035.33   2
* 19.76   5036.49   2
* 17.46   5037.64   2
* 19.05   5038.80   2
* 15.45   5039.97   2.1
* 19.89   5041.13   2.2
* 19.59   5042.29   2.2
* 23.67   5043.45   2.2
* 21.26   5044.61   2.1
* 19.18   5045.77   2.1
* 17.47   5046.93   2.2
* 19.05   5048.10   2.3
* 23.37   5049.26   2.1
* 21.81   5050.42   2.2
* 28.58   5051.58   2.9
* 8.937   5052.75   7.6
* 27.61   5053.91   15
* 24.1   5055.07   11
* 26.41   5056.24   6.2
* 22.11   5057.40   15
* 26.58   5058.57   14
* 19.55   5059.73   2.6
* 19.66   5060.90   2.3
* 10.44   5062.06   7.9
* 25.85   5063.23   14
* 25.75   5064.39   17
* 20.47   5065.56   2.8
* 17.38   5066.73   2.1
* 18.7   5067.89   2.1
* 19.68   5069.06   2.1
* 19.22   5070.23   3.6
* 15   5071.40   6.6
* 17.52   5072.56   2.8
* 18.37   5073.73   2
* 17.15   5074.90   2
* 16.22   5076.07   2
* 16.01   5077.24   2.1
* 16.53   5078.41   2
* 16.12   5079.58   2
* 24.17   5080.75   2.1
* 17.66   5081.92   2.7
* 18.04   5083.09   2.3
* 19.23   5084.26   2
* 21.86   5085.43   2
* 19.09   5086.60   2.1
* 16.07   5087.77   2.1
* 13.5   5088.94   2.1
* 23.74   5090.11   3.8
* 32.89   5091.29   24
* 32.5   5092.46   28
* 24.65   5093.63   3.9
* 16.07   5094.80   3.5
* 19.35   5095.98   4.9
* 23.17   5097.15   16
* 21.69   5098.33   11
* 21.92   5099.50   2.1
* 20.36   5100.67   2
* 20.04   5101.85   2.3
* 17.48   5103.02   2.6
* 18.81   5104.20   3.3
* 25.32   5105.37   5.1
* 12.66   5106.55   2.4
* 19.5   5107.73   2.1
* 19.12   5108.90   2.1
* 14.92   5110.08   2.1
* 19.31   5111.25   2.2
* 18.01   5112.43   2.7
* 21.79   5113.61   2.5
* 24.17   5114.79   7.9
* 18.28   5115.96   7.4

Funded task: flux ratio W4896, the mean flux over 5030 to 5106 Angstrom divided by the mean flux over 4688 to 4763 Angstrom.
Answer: 1.03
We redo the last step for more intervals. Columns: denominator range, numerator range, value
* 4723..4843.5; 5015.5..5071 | 0.96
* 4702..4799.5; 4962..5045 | 1.00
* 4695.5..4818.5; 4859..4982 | 0.99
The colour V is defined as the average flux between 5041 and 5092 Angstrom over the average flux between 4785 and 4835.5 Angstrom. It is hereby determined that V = 0.94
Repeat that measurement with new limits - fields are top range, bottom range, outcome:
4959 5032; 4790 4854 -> 0.95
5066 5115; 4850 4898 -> 1.06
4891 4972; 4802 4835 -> 0.93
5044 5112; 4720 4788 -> 1.01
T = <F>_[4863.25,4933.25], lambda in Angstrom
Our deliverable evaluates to 19.4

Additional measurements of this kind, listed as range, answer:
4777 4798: 20.7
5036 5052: 20.3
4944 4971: 20.7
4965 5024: 20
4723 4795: 20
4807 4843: 21.8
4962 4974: 19.8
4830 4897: 19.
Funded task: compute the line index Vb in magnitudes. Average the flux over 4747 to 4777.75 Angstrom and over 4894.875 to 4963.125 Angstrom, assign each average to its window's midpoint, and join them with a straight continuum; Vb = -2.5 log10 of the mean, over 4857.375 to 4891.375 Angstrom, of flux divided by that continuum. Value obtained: 0.114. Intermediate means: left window 19.7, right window 20.5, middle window 18.2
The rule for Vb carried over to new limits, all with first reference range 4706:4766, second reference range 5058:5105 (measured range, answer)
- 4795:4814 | -0.085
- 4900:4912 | -0.086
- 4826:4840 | -0.076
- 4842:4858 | 0.016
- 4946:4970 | -0.058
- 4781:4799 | -0.047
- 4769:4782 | 0.004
